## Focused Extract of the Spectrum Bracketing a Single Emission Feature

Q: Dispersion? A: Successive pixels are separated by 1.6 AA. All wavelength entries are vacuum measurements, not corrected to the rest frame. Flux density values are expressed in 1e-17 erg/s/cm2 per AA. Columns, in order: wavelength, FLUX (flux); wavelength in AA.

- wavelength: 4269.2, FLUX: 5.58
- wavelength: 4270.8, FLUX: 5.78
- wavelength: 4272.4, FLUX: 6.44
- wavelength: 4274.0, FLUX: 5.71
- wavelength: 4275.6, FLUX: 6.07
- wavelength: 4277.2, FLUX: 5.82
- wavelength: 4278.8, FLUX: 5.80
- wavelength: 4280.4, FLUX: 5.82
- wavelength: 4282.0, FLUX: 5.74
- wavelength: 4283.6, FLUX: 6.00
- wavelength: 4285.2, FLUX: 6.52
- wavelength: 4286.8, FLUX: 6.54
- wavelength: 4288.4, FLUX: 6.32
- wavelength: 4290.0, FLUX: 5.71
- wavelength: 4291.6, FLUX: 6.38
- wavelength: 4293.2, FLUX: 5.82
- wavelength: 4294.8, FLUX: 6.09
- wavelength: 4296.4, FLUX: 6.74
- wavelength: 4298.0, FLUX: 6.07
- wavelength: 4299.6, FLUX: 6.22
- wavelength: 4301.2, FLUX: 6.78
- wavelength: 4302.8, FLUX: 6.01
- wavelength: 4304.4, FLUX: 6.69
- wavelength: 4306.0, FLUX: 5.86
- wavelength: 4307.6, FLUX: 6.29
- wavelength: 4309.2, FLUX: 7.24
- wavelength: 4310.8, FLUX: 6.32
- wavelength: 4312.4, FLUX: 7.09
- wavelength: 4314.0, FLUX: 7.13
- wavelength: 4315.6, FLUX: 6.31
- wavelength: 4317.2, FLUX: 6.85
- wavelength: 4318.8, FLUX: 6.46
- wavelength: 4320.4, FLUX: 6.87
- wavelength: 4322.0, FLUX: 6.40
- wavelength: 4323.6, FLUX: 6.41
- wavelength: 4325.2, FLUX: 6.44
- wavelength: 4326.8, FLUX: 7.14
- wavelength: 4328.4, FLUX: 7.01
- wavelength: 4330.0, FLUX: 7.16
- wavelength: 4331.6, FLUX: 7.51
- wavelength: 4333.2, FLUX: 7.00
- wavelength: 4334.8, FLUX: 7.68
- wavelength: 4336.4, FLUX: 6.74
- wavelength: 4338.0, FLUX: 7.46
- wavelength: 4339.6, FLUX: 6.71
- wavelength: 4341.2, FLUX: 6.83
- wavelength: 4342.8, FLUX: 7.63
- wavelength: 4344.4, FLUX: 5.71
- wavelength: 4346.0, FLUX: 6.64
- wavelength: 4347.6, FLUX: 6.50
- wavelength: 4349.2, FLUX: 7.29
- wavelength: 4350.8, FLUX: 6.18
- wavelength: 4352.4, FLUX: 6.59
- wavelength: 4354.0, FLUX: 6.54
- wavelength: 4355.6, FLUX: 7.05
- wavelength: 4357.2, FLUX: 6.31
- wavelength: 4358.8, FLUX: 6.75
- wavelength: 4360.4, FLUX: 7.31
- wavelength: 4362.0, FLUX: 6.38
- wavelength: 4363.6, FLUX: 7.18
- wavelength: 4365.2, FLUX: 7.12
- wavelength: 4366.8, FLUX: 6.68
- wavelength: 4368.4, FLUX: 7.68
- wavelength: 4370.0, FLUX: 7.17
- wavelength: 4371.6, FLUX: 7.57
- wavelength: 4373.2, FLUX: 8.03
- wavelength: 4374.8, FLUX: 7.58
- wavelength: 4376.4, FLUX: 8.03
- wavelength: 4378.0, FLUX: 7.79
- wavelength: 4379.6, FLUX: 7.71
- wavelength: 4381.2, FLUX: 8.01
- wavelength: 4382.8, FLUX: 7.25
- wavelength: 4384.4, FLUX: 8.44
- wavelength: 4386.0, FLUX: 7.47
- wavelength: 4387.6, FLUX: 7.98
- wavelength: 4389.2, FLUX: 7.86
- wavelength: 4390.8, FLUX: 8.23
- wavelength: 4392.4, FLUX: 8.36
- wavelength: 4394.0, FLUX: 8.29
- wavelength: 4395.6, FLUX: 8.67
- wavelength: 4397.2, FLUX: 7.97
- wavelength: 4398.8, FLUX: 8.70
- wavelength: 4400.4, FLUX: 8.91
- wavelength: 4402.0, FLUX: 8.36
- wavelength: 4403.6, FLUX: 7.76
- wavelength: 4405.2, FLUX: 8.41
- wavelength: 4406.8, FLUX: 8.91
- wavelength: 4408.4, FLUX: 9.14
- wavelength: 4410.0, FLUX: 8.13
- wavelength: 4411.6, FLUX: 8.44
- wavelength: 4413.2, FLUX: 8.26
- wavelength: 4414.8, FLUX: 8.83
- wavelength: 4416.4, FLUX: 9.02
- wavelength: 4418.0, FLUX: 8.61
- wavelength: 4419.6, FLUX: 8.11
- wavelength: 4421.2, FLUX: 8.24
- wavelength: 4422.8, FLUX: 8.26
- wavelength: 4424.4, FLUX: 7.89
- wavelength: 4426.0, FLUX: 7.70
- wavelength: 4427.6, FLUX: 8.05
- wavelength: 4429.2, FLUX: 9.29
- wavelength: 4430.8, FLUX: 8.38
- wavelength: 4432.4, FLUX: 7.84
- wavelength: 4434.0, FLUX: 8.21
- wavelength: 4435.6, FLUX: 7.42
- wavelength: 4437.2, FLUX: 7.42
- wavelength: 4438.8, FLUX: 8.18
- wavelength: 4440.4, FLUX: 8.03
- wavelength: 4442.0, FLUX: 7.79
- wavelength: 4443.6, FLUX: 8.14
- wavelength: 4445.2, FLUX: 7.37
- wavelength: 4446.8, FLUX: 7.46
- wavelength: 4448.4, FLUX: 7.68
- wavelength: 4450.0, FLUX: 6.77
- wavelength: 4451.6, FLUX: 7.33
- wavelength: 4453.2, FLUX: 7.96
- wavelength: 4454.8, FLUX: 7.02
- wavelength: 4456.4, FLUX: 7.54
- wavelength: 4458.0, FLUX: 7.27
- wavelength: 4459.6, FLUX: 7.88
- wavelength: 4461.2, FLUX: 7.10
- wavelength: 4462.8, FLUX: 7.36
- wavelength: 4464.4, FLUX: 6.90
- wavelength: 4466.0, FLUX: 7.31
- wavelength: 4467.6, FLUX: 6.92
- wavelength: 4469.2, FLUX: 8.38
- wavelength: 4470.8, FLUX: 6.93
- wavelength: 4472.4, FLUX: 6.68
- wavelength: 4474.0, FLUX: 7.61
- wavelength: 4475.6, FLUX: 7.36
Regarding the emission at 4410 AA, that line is Mg II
